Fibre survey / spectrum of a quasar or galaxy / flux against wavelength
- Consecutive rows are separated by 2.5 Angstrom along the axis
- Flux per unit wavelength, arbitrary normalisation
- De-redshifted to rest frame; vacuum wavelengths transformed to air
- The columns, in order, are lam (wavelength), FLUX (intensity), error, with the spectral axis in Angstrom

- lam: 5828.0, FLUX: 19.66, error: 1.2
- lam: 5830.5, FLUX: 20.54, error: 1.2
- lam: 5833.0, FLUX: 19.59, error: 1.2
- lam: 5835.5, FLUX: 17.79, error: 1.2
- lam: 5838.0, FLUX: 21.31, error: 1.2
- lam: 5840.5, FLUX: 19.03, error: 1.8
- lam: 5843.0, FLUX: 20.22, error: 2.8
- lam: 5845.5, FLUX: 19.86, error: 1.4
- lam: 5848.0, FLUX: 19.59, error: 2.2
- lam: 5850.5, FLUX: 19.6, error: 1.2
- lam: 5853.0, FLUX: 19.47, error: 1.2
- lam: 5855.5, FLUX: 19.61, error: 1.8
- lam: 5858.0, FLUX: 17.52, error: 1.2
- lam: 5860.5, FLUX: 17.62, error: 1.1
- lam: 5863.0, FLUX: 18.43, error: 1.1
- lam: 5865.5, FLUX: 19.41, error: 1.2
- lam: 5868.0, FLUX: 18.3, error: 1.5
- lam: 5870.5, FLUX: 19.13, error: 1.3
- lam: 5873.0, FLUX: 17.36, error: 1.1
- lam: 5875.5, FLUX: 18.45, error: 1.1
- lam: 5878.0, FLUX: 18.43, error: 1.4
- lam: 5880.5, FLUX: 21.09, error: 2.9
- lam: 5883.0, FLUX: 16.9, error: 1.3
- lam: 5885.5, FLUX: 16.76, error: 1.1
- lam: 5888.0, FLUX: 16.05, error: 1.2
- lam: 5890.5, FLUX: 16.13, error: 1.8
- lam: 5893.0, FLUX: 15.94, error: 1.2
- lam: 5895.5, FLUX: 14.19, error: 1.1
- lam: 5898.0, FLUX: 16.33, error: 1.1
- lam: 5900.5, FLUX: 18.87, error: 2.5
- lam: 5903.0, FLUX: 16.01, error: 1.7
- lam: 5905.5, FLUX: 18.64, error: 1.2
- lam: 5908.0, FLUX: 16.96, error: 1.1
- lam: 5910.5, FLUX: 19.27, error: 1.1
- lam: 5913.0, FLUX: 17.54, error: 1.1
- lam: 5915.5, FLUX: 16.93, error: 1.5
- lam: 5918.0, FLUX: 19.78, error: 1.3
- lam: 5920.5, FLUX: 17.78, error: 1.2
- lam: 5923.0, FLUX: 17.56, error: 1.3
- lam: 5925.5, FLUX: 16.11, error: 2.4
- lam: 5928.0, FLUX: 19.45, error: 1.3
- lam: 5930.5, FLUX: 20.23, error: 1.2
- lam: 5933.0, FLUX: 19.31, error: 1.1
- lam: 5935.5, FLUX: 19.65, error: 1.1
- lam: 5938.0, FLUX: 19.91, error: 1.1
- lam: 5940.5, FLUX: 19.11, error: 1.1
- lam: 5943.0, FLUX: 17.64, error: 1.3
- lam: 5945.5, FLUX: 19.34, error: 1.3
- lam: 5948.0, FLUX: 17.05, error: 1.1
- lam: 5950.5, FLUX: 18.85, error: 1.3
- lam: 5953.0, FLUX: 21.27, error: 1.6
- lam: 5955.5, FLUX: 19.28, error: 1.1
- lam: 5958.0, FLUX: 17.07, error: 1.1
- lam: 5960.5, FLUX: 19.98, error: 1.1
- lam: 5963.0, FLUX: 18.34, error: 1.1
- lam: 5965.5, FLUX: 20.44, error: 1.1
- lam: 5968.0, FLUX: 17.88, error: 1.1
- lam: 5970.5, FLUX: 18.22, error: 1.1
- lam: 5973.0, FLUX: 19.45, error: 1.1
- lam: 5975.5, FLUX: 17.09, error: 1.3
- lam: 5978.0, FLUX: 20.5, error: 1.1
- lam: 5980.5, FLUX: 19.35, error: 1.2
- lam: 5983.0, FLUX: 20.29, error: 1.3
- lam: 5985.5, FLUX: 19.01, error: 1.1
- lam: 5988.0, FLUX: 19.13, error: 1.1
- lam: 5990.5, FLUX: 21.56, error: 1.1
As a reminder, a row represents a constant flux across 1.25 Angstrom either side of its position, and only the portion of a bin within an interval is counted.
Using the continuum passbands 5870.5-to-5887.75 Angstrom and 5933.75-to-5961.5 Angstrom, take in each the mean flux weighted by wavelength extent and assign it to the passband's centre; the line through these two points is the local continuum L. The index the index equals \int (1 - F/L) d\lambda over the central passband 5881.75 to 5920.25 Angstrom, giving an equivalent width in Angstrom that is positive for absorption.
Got 2.7 Angstrom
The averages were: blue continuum 18.1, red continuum 19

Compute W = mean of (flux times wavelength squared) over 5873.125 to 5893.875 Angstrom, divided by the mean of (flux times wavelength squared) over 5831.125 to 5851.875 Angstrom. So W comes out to 0.9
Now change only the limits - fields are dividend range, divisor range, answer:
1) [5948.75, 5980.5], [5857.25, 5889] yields 1.08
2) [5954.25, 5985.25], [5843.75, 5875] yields 1.05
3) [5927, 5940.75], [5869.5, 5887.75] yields 1.10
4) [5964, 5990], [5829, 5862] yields 1.04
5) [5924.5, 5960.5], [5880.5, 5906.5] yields 1.15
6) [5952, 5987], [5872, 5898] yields 1.15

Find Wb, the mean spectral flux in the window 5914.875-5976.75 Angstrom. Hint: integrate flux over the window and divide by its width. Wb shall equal 18.7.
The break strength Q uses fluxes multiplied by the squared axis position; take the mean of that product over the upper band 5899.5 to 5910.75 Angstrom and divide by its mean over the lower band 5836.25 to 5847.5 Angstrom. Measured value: 0.91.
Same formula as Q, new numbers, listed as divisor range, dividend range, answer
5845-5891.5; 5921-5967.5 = 1.05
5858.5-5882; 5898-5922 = 0.97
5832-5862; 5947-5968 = 1.02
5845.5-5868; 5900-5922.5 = 0.97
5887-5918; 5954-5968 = 1.14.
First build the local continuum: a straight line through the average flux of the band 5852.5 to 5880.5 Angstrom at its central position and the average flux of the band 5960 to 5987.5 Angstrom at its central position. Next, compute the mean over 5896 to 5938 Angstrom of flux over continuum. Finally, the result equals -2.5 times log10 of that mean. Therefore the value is 0.042 mag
